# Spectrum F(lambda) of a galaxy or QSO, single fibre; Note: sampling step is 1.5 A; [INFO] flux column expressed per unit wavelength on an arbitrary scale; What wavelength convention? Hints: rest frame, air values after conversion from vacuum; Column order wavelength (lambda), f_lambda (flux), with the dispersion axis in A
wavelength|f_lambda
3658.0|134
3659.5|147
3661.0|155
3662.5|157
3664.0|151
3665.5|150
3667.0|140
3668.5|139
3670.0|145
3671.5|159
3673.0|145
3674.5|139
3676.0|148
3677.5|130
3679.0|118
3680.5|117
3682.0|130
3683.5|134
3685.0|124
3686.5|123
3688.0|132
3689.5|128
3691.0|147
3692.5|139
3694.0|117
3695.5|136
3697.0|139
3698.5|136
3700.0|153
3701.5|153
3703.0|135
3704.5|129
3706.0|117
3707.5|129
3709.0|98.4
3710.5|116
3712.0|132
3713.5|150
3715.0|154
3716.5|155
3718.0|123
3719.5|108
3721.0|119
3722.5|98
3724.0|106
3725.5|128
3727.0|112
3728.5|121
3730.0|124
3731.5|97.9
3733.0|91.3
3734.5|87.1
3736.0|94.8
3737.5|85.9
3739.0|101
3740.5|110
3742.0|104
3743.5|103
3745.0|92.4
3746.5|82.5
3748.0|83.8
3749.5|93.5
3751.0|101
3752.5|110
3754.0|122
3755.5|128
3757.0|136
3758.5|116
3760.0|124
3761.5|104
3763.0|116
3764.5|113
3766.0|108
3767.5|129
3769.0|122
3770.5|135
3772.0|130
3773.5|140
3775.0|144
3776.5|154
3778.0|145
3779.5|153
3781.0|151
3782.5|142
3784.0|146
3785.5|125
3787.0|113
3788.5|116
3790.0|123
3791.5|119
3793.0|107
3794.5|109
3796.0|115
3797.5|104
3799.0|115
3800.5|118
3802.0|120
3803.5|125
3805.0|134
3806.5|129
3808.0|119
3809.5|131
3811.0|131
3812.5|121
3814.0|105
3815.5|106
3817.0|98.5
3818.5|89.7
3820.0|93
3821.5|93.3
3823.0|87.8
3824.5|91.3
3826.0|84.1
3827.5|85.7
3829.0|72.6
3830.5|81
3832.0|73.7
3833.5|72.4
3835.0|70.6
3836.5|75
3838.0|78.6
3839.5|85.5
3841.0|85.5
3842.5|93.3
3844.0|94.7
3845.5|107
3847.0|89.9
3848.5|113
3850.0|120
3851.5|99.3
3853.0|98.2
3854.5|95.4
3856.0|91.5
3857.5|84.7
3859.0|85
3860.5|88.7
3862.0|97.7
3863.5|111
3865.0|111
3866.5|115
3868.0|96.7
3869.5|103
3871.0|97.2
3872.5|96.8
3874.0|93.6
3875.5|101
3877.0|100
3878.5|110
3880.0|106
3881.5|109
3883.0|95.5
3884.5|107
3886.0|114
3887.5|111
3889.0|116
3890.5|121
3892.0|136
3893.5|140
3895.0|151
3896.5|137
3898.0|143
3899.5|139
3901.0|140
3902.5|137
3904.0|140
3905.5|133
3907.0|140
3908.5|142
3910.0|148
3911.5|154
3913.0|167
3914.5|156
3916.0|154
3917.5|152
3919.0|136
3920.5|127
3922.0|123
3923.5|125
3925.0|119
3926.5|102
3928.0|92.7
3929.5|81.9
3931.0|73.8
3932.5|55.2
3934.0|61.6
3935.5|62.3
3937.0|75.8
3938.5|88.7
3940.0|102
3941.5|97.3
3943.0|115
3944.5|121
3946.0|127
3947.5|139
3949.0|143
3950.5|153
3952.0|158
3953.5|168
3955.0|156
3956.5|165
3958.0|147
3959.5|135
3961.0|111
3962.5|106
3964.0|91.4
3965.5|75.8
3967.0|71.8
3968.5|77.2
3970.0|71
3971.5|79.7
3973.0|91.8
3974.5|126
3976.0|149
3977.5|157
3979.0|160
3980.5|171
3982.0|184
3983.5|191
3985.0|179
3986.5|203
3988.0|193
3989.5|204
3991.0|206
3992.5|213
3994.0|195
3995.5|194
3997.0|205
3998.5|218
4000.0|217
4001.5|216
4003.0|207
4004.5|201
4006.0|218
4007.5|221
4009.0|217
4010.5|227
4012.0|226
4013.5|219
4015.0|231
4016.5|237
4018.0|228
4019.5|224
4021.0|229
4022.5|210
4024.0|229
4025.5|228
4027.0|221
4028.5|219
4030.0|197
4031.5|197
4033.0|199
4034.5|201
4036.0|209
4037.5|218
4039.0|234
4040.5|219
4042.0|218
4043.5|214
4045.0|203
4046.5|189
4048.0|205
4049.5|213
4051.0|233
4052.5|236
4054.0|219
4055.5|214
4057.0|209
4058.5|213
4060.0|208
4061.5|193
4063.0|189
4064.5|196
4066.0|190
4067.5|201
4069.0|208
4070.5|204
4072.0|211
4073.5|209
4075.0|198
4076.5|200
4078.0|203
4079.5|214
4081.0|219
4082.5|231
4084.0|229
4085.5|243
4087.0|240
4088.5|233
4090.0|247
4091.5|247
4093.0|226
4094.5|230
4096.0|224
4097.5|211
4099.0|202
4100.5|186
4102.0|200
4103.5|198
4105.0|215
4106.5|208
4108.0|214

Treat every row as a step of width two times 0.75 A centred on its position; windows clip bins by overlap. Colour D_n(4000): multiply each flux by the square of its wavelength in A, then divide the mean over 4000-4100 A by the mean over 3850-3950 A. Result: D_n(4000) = 2.04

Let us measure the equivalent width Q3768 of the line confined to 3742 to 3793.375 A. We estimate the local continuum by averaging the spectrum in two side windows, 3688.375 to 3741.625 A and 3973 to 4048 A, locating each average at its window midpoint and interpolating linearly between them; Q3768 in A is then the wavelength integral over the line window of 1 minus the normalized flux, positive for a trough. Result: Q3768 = 5.9 A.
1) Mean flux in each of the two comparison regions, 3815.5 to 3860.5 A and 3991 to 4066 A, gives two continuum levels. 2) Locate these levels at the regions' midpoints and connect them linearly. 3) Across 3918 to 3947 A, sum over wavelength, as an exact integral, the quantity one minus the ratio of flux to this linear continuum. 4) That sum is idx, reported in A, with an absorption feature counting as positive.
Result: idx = 9.72 A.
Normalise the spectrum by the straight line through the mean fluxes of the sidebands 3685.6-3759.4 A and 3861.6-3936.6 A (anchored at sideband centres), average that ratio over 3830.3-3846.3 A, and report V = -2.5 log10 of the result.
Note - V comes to 0.374 mag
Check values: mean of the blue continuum 118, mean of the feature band 83.5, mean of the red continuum 118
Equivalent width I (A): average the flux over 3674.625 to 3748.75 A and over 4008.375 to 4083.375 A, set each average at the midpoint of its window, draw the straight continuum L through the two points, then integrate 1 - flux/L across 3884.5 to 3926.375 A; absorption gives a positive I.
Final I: 9.19 A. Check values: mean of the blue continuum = 120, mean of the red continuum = 213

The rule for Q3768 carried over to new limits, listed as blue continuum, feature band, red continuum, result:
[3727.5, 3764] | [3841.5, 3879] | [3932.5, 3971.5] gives 3.1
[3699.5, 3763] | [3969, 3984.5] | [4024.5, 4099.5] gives 4.2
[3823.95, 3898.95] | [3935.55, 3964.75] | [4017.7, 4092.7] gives 5.5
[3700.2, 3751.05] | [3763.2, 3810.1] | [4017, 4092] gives 1.8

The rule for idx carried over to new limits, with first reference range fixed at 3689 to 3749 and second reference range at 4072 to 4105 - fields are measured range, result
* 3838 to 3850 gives 4.43 A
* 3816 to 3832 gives 6.47 A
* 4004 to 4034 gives -2.93 A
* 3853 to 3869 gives 6.02 A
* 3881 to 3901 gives 4.81 A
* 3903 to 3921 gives 2.60 A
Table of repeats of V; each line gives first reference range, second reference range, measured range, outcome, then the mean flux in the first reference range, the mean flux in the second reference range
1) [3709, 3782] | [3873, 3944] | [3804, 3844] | 0.223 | 118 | 118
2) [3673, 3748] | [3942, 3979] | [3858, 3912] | 0.038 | 121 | 123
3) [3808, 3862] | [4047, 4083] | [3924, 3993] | 0.233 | 93.9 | 209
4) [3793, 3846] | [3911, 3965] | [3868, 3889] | 0.066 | 99.9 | 120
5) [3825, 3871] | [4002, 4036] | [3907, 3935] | 0.191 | 92.1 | 217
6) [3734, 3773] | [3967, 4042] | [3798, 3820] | 0.103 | 109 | 194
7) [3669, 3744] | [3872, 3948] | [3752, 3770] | 0.031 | 125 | 118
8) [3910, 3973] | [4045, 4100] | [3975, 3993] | -0.232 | 115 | 215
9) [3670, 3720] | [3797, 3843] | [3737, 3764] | 0.110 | 133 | 99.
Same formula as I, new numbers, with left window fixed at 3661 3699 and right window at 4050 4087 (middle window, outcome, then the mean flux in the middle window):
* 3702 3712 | 1.4 A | 122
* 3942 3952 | 2.9 A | 134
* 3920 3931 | 4.6 A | 107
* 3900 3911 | 2.5 A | 140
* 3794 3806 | 3.2 A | 118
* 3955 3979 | 9.9 A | 113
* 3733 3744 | 3.8 A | 97.4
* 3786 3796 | 2.8 A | 115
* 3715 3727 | 2.0 A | 121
